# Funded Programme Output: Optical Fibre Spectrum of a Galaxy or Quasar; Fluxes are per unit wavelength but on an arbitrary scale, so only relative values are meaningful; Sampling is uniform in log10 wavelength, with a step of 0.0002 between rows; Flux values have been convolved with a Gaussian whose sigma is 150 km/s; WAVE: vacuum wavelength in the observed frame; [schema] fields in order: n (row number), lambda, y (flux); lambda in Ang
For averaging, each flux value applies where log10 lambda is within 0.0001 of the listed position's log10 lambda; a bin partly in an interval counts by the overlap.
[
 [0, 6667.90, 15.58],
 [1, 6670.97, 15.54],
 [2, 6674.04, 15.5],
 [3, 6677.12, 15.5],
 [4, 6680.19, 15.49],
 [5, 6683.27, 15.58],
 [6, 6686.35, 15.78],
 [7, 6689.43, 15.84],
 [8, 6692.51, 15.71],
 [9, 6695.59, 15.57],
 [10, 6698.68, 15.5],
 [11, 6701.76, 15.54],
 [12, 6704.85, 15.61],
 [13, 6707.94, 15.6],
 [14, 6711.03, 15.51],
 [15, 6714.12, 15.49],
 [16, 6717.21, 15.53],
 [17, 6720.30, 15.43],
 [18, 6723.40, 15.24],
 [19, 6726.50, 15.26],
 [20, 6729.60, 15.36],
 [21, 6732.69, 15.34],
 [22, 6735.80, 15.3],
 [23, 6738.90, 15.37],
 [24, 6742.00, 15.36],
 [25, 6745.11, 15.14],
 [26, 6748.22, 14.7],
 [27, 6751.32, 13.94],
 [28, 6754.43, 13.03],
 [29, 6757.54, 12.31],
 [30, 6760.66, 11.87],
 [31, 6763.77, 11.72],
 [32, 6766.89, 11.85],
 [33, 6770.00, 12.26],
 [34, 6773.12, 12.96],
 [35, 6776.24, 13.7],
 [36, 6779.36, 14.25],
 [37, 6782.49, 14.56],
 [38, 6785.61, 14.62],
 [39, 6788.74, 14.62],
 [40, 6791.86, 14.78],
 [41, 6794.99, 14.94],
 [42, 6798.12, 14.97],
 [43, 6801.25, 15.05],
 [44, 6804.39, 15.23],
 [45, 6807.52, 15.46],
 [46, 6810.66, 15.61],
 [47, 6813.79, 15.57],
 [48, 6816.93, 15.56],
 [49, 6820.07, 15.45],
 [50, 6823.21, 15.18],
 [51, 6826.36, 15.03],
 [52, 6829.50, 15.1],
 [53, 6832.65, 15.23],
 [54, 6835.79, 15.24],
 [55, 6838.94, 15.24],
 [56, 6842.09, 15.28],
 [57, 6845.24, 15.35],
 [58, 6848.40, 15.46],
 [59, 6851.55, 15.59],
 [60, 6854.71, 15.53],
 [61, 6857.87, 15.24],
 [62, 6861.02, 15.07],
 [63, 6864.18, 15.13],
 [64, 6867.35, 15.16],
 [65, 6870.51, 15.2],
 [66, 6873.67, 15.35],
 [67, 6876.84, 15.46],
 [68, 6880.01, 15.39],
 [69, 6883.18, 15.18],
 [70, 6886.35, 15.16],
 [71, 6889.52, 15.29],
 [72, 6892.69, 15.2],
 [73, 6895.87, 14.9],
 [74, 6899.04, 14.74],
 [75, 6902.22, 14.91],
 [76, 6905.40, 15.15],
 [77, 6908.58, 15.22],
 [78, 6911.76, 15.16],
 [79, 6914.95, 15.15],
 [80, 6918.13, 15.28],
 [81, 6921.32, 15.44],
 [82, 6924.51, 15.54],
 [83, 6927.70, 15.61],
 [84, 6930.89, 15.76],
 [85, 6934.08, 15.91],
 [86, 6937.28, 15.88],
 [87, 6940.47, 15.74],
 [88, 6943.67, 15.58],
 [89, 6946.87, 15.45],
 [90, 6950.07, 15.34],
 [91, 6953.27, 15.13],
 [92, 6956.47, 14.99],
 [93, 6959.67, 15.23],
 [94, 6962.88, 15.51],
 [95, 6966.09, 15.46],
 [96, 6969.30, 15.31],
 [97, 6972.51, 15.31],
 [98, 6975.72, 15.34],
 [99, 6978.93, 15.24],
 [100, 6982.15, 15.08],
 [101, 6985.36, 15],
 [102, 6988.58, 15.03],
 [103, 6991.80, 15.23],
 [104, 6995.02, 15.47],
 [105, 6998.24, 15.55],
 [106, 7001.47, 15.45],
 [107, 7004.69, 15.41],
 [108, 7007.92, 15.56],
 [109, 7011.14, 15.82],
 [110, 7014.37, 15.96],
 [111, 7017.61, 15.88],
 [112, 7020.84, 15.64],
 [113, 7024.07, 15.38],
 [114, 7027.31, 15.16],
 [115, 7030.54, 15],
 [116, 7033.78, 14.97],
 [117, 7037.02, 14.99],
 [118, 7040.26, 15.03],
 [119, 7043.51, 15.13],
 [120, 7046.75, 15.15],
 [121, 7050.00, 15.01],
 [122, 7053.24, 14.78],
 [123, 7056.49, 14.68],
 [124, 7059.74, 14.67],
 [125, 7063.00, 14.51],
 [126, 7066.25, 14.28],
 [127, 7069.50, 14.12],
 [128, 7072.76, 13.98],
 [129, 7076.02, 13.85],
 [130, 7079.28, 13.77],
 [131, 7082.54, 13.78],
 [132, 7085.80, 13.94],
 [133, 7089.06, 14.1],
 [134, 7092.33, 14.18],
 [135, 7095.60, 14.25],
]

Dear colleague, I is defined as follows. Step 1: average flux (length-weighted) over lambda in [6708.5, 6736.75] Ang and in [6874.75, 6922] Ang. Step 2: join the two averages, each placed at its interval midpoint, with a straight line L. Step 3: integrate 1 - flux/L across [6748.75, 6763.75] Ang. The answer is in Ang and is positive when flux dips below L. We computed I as 2.49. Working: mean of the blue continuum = 15.4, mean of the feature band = 12.8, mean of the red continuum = 15.2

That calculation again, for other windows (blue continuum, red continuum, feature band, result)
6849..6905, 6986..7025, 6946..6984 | 0.4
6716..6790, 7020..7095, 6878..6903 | -1.3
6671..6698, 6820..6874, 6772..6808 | 1.9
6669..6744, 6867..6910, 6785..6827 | 0.4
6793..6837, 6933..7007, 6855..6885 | 0.1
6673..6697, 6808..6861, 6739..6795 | 6.4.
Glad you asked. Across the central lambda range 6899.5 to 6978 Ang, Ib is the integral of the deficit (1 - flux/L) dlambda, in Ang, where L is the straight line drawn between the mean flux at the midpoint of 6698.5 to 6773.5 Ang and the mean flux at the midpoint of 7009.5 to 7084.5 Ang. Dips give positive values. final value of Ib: -3.60 Ang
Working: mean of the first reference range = 14.5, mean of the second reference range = 14.8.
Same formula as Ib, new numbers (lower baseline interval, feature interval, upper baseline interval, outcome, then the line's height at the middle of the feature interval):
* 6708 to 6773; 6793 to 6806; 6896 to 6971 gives -0.37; 14.6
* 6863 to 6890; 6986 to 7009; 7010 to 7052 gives -0.11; 15.3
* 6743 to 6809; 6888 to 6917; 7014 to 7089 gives -1.61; 14.3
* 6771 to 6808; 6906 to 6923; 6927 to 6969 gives 0.05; 15.3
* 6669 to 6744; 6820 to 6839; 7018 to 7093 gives 0.01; 15.2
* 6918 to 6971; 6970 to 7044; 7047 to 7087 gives -2.24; 14.9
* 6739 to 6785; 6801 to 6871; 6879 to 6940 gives -4.41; 14.4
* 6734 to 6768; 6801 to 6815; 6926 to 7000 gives -1.22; 14.2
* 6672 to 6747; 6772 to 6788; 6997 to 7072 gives 1.37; 15.4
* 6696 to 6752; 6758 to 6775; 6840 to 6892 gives 3.48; 15.3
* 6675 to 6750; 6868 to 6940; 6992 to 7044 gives 0.46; 15.4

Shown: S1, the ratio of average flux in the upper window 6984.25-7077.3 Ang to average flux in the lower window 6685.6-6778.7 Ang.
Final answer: 1.03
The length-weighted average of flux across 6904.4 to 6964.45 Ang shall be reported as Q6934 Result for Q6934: 15.4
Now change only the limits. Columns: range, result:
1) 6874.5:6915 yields 15.1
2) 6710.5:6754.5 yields 15.1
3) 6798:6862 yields 15.3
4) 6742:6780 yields 13.2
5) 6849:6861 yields 15.4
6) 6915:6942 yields 15.6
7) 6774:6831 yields 15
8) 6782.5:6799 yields 14.8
